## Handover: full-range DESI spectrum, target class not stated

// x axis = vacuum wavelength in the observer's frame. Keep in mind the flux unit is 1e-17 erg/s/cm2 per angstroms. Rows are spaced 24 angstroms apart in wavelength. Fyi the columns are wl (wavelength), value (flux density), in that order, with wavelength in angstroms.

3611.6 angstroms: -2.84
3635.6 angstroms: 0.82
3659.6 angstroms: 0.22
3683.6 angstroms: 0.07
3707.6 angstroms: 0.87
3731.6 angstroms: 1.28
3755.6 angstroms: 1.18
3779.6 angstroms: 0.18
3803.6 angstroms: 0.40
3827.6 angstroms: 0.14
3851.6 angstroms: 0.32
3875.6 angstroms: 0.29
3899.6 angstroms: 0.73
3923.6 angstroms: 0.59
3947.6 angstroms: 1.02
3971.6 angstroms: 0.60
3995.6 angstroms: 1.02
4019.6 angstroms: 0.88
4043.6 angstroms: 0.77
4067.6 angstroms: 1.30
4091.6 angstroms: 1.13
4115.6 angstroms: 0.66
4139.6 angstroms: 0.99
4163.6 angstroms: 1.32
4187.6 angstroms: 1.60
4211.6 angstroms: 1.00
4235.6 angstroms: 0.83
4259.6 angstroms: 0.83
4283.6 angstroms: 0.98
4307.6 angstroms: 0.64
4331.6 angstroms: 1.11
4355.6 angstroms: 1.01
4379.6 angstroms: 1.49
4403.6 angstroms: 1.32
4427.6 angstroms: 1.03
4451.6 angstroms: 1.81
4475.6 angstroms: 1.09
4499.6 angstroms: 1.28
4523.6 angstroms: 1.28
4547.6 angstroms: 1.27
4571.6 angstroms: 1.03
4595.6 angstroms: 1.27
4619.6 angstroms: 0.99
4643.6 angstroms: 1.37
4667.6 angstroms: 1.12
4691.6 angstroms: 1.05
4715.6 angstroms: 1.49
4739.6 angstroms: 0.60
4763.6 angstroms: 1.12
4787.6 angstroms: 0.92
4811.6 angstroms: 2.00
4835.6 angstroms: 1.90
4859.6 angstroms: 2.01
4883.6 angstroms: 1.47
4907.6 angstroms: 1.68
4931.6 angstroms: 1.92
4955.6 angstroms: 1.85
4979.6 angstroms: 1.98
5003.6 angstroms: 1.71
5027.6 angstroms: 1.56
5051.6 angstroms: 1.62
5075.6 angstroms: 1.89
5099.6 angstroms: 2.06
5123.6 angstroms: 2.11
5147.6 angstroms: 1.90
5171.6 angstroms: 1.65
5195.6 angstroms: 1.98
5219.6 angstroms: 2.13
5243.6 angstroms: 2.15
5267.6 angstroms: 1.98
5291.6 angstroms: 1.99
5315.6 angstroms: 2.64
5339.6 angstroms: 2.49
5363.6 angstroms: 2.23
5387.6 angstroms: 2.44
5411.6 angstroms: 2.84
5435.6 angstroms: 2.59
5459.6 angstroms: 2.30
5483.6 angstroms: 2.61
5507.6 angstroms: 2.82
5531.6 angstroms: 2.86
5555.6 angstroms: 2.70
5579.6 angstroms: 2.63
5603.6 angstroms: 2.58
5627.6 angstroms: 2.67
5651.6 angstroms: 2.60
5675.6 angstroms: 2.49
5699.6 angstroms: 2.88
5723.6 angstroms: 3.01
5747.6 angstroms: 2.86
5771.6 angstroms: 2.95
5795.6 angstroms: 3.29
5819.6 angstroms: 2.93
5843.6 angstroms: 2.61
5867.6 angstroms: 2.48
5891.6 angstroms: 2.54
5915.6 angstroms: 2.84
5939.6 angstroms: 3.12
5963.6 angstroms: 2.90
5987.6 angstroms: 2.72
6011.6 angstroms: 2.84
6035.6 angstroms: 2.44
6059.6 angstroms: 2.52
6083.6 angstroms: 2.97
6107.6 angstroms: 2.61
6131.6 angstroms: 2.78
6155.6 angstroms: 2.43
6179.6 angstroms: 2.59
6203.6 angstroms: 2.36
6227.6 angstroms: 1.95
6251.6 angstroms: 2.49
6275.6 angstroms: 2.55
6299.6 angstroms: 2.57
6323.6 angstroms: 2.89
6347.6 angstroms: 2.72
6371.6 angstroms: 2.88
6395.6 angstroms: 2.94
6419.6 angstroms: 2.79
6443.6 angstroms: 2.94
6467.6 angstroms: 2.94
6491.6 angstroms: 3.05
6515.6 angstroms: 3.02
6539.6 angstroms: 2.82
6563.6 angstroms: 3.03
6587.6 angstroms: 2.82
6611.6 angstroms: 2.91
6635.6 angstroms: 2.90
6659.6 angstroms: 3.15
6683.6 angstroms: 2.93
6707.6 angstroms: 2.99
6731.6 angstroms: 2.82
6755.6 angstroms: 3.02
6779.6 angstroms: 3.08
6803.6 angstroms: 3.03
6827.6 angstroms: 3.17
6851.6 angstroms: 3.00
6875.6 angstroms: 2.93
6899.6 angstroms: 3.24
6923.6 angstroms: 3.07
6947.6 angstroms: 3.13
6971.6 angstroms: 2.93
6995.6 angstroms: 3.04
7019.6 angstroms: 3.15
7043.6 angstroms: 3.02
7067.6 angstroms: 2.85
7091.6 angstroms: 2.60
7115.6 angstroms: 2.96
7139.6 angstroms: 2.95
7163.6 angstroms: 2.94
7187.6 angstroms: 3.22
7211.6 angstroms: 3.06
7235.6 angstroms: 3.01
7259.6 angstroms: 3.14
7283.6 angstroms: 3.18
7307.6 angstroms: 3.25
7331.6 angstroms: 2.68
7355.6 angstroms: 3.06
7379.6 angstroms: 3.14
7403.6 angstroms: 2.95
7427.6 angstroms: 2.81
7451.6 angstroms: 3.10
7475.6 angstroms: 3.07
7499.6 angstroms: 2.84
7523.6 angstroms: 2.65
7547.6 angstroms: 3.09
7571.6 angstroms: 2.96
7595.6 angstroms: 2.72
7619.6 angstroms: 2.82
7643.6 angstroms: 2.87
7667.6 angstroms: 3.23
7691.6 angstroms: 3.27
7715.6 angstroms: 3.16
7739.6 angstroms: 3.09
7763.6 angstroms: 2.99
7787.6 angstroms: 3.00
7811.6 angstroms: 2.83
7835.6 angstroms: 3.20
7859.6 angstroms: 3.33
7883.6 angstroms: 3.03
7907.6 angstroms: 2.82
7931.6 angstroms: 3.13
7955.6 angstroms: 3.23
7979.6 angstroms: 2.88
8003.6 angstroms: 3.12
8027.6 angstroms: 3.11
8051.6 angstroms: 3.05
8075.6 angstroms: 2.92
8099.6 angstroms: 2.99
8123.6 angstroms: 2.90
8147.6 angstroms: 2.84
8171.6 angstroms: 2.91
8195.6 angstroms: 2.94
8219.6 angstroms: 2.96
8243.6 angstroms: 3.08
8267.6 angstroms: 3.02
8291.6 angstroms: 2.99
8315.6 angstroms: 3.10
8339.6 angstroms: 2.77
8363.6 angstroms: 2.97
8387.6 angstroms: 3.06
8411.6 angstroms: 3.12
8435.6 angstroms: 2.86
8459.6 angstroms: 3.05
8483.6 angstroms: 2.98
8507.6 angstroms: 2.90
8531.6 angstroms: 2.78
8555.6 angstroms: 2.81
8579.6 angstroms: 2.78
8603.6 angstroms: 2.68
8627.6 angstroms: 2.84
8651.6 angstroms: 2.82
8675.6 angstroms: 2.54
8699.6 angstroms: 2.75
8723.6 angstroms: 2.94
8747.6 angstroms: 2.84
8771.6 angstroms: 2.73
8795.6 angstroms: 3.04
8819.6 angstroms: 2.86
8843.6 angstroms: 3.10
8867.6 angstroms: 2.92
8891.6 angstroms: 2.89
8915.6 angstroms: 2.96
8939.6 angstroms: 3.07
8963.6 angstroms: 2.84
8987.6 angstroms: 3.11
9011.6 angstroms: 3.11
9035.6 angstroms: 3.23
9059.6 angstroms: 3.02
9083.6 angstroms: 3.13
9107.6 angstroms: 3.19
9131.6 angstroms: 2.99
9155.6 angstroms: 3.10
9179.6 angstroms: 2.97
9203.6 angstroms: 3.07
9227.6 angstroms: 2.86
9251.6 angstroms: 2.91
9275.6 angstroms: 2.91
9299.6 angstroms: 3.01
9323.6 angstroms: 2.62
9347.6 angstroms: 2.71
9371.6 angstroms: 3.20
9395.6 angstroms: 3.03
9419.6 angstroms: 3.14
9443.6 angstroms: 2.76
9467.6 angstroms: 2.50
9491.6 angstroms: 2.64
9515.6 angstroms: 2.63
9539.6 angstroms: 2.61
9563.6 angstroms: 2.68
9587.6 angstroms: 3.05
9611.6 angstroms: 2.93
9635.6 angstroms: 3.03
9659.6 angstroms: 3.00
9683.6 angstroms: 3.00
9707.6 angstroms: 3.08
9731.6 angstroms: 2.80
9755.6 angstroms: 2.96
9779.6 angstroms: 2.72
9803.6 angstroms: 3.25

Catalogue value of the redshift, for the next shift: 0.204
